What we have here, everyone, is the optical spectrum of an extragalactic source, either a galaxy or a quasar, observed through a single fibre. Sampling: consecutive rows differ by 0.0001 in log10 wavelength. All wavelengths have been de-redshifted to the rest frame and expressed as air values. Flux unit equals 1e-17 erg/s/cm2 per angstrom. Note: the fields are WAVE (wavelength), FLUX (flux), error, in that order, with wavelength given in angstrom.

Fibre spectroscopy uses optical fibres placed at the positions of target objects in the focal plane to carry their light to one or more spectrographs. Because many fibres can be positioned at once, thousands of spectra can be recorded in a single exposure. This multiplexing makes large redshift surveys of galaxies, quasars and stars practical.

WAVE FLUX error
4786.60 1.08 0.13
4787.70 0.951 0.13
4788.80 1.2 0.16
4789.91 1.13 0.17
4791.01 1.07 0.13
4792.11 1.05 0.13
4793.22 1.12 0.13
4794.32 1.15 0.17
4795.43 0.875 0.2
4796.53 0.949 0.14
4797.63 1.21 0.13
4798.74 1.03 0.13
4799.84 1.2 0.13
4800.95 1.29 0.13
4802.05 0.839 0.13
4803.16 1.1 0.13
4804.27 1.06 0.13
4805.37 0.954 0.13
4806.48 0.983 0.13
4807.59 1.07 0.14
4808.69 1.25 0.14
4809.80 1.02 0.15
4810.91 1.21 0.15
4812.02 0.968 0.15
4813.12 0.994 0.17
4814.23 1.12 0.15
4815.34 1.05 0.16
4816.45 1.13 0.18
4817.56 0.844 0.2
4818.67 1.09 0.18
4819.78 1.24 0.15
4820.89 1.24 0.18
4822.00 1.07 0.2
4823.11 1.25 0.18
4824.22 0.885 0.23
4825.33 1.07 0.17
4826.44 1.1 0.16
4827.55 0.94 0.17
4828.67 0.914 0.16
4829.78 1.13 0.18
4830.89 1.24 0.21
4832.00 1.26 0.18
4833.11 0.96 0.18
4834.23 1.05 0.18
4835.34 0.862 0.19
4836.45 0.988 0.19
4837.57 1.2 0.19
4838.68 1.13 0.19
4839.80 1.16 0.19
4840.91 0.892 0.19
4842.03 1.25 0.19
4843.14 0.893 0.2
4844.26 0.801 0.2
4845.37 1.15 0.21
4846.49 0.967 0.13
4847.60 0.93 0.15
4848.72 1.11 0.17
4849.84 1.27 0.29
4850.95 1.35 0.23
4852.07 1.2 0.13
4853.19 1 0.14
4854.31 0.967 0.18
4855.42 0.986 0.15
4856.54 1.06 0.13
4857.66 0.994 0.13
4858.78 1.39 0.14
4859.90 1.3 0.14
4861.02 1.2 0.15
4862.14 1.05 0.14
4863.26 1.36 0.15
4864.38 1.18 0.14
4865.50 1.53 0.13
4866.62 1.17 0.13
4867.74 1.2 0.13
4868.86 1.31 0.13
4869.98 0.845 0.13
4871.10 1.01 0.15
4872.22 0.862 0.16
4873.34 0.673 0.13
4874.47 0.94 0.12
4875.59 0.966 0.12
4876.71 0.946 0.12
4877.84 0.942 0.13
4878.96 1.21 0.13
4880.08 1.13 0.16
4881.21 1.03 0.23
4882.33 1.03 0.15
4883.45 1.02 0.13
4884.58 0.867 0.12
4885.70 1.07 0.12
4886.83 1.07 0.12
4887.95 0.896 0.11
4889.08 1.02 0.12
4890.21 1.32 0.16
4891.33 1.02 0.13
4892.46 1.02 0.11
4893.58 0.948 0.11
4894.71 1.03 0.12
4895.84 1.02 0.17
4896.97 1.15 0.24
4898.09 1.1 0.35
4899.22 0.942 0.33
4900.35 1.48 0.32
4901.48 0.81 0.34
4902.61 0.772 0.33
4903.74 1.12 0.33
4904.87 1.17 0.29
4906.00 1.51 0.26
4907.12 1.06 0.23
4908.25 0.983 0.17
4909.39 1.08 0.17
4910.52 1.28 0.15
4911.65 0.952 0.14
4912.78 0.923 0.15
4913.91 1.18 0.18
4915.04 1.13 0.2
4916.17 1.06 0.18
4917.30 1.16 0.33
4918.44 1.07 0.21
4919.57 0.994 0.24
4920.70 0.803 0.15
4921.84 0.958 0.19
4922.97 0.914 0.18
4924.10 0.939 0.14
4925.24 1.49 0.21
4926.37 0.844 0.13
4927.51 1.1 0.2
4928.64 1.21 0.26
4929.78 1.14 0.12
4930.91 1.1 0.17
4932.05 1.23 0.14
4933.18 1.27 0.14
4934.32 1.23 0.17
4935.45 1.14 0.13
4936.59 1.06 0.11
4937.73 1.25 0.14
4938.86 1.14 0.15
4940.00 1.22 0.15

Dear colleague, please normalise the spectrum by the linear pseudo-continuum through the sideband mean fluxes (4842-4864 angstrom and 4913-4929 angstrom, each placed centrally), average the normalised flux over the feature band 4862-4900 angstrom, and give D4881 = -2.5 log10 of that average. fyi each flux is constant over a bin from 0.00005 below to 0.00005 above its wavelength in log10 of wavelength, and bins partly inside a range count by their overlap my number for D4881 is 0.03 mag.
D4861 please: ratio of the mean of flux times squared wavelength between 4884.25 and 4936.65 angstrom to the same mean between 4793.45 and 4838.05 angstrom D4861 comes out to 1.0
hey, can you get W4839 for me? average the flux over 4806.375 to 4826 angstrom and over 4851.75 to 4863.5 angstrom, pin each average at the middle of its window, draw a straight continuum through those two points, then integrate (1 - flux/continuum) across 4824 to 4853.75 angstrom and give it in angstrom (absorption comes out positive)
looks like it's 1.19 angstrom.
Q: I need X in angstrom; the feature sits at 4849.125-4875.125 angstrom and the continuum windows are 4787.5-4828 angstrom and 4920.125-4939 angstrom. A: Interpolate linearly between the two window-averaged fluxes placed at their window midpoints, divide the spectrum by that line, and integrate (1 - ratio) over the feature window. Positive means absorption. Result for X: -0.8 angstrom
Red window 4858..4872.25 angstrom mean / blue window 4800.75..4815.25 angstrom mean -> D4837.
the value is 1.13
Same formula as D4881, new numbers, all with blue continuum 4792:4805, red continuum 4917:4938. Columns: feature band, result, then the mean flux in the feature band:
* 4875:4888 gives 0.07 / 1.02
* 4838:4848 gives 0.06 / 1.02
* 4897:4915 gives 0.00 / 1.09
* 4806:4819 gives 0.01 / 1.06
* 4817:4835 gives 0.00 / 1.08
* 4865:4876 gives 0.04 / 1.05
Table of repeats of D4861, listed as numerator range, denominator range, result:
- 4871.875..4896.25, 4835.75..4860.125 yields 0.94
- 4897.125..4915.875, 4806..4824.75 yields 1.05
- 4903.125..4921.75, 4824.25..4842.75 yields 1.06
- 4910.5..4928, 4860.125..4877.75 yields 0.98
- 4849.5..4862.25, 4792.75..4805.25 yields 1.10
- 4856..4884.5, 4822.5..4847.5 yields 1.06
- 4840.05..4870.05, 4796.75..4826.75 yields 1.06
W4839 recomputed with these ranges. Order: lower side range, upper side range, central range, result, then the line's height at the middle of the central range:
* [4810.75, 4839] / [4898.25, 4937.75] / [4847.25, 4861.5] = -0.8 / 1.08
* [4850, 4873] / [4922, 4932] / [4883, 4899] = 1.2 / 1.12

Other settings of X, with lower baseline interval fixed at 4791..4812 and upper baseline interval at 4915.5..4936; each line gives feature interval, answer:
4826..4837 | 0.3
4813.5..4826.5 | -0.2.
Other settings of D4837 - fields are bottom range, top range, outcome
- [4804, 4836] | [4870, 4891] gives 0.93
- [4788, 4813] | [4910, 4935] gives 1.01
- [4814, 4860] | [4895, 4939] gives 1.02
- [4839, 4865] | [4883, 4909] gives 0.96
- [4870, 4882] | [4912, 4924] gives 1.05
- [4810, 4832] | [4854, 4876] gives 1.02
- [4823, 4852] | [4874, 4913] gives 0.99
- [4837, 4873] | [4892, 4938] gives 0.98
